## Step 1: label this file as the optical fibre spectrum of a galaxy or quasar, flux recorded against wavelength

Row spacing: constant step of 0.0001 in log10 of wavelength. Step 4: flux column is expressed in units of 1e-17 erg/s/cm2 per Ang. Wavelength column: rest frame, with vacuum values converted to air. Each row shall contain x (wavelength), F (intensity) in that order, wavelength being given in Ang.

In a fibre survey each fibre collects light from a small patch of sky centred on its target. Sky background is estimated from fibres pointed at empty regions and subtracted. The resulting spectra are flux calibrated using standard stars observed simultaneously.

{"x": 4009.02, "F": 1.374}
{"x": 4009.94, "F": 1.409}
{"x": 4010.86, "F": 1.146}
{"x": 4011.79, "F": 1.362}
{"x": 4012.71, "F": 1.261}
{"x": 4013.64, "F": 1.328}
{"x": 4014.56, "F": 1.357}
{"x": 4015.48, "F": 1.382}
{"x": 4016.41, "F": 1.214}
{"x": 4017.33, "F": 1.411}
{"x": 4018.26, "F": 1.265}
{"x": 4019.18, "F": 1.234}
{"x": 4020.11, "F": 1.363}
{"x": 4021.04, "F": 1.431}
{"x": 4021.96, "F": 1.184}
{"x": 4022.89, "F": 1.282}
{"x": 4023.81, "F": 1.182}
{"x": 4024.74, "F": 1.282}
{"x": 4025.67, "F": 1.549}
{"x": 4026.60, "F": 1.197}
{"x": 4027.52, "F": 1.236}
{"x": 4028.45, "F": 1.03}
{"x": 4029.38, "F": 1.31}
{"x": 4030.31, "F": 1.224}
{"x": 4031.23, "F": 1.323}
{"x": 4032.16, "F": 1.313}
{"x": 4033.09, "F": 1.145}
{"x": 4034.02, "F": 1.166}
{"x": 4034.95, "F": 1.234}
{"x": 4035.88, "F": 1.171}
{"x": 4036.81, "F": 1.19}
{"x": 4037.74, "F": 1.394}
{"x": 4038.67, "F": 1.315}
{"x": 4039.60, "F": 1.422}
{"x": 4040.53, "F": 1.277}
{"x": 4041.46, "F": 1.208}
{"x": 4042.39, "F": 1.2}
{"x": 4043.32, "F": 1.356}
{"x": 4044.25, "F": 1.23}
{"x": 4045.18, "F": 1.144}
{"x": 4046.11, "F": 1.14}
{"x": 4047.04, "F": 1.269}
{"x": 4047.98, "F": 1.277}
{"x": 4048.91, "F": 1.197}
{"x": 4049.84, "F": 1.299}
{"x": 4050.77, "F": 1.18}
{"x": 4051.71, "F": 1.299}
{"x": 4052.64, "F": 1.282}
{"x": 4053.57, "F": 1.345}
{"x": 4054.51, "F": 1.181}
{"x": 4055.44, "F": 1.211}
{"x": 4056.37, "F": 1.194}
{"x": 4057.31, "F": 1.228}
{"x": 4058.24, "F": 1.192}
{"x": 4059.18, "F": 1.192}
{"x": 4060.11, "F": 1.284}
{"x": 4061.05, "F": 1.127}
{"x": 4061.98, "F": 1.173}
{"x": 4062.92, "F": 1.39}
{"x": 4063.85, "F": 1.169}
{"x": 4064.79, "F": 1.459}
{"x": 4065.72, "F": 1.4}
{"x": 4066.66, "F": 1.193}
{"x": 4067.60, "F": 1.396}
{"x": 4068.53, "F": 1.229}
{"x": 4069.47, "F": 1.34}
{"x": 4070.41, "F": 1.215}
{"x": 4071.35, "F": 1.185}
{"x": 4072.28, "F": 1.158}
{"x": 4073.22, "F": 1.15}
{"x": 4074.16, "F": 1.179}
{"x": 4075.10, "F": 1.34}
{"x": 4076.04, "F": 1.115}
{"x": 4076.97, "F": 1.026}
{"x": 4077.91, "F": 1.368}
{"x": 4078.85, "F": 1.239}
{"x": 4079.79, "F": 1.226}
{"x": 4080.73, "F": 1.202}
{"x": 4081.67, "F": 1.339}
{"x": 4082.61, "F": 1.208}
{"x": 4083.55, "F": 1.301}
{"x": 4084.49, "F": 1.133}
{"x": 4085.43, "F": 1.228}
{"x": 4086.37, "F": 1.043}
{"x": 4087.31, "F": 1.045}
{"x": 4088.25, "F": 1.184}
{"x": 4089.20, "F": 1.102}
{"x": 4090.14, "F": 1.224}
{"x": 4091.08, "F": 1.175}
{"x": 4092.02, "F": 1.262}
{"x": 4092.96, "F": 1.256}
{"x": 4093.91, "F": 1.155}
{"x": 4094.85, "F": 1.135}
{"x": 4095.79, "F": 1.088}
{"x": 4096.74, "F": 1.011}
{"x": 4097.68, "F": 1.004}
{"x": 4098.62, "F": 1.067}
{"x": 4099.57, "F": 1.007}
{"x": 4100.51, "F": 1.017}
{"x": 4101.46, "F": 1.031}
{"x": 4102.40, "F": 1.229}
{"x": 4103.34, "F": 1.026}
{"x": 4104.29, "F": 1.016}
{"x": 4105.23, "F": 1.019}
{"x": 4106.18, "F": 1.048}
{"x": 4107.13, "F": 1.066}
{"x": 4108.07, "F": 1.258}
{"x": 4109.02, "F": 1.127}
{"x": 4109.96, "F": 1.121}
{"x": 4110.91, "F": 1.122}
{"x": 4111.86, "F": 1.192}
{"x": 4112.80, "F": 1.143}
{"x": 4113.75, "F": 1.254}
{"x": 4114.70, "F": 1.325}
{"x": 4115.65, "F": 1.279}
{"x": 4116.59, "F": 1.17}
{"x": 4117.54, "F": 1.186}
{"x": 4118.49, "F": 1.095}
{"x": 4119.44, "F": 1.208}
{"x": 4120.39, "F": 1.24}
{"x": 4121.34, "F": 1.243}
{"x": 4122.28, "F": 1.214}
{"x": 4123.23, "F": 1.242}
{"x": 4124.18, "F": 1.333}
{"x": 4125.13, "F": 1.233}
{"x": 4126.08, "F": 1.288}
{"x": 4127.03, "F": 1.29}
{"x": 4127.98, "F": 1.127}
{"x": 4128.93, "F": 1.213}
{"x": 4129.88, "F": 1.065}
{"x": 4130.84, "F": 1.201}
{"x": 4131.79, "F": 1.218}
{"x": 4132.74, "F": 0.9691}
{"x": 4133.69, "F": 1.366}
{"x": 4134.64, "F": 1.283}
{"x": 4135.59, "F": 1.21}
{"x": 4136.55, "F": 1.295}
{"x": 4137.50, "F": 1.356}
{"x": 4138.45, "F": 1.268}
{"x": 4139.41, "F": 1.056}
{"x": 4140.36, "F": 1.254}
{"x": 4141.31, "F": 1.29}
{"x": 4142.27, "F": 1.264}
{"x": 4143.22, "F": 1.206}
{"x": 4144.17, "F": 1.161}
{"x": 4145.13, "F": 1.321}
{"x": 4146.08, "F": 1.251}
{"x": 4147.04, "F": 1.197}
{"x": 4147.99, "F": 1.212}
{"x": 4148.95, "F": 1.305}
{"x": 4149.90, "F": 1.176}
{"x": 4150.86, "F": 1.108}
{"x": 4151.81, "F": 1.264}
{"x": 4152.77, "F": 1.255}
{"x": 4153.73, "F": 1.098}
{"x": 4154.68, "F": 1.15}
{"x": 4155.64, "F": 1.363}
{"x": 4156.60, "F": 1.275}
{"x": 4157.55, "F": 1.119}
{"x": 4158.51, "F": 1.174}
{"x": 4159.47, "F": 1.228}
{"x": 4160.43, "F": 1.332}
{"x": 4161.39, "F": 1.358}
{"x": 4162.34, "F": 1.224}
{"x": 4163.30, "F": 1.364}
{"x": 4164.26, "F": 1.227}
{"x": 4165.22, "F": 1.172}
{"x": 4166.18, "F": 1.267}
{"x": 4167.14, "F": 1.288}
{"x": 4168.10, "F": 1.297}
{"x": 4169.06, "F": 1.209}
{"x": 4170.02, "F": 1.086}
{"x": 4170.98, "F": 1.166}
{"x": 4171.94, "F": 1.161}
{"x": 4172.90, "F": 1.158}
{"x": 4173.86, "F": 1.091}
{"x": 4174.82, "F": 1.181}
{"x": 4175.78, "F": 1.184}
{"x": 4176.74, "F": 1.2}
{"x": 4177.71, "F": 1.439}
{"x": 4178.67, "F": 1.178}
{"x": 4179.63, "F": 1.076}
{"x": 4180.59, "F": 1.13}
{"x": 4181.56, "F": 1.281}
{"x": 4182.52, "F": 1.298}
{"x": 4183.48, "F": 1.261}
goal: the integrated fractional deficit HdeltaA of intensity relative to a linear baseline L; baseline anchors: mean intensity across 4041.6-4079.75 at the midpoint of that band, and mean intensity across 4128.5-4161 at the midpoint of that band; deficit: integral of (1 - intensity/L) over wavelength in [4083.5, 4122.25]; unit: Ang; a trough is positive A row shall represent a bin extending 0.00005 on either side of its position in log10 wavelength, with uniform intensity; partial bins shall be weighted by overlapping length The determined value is 2.8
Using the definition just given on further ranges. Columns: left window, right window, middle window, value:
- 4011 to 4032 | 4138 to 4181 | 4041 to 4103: 2.96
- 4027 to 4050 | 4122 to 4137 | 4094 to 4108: 1.88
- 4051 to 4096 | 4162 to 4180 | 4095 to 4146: 1.63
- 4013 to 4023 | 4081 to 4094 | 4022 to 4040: 0.44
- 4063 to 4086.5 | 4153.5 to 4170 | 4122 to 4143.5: 0.22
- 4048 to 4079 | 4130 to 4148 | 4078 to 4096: 0.66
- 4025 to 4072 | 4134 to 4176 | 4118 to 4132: 0.22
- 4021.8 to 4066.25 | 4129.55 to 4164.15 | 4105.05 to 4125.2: 0.77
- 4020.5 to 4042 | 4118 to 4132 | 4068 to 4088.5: 0.59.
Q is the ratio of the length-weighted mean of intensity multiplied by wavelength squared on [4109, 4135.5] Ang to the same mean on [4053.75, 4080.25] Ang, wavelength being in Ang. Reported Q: 1.0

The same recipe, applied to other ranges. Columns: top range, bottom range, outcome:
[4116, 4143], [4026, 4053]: 1.03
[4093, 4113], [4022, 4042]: 0.90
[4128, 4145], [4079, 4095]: 1.05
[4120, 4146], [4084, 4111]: 1.13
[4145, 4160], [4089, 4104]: 1.13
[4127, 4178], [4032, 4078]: 1.03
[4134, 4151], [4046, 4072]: 1.03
